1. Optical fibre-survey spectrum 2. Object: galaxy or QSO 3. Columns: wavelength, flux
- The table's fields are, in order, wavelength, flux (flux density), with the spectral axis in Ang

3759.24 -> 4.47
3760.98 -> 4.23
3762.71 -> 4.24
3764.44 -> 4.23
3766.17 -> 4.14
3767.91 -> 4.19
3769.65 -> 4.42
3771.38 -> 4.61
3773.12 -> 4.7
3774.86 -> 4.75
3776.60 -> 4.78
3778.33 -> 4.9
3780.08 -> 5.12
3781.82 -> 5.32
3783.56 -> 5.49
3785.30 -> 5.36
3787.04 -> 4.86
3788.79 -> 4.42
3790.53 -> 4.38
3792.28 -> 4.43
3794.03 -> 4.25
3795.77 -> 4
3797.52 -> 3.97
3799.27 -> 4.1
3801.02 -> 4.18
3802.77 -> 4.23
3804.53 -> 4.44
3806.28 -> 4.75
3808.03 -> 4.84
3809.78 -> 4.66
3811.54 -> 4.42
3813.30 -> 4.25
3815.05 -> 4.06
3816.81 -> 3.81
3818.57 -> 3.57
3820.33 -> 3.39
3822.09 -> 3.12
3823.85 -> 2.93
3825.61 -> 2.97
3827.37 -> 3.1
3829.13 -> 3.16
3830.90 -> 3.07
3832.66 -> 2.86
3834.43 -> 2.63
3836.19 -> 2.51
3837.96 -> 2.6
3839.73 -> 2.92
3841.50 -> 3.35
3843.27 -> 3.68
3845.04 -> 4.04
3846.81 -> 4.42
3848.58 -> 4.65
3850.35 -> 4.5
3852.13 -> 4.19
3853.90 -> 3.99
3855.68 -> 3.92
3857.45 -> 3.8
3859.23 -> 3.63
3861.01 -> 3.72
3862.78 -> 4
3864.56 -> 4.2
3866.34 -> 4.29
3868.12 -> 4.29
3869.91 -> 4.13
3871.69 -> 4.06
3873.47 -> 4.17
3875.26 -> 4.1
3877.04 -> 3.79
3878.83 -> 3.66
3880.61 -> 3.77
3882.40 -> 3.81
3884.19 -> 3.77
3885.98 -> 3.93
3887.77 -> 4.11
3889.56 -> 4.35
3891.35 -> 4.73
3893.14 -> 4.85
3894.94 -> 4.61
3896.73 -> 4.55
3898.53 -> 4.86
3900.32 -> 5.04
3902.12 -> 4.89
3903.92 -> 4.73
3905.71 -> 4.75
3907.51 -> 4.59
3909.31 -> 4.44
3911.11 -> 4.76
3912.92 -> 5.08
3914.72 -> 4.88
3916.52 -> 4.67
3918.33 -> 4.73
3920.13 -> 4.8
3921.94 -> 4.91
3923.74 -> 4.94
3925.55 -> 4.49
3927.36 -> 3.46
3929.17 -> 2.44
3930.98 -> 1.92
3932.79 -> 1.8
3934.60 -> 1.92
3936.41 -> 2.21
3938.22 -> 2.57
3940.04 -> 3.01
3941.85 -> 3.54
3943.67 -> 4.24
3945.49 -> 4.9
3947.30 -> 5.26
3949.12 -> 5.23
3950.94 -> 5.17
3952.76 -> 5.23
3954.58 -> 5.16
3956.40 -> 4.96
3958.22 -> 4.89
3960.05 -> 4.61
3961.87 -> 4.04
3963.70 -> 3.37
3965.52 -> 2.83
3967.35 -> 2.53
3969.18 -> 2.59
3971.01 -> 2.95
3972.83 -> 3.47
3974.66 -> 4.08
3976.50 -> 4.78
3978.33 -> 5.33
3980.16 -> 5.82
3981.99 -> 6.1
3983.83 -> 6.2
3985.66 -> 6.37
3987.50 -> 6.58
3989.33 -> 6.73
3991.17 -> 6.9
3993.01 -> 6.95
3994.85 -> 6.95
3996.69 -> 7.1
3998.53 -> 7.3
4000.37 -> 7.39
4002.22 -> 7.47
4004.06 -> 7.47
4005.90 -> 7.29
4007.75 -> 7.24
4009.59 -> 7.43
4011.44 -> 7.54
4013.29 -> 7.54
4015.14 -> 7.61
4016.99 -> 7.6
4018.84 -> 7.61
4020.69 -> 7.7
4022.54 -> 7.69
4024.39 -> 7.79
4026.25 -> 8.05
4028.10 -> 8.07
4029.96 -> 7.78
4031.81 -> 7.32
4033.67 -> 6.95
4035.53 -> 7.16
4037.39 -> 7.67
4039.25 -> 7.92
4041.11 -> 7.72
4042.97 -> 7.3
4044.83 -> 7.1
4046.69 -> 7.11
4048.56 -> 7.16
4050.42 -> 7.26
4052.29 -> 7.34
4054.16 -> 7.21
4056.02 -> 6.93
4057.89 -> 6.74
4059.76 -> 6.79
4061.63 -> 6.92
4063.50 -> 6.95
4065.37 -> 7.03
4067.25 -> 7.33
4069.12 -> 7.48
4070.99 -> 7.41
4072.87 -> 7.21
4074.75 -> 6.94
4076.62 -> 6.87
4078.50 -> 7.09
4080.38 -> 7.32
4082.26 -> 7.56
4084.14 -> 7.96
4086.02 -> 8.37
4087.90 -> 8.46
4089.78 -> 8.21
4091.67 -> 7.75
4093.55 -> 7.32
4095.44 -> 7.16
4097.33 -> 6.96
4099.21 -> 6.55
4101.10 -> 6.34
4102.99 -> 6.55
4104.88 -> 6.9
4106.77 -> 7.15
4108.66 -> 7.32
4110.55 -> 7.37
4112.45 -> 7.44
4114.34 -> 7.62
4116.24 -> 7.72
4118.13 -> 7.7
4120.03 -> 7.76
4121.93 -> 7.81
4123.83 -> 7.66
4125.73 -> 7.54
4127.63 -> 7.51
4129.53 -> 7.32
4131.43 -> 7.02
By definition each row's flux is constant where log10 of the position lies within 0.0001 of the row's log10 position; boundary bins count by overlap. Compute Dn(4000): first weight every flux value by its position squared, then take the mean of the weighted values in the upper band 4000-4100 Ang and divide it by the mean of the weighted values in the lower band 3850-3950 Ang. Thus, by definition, 1.9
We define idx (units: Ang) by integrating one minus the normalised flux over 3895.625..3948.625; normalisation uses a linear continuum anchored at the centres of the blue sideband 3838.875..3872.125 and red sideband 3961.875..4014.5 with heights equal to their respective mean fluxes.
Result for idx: 8.6 Ang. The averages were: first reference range 3.99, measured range 4.09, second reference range 5.85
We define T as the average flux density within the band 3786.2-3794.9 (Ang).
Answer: 4.46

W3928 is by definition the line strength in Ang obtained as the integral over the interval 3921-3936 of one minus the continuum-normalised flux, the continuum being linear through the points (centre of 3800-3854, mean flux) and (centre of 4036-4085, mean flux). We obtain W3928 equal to 5.8 Ang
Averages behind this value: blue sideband 3.72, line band 3.2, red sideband 7.24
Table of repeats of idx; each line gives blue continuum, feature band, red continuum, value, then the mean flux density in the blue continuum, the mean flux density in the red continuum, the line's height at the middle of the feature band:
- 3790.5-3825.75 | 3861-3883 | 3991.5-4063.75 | 4.4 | 4.05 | 7.36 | 5.01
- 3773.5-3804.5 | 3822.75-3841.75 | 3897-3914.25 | 7.2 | 4.62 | 4.79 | 4.68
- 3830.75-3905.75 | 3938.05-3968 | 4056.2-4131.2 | 5.6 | 4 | 7.33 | 5.25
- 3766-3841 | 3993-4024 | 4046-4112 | -4.9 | 4.05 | 7.23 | 6.42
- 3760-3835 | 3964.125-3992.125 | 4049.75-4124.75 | 5.9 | 4.17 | 7.31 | 6.13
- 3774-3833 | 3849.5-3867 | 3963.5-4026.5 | 2.8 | 4.18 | 6.26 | 4.78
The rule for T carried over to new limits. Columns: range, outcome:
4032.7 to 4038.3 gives 7.25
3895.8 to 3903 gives 4.83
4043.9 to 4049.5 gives 7.13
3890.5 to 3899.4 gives 4.72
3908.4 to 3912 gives 4.6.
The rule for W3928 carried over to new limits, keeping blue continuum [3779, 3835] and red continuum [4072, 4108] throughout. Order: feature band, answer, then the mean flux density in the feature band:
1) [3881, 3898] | 2.44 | 4.3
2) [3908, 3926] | 1.87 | 4.77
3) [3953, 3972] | 6.48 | 3.84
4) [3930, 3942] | 6.92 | 2.36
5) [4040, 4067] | -0.95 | 7.12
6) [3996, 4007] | -1.84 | 7.34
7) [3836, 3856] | 3.35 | 3.77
